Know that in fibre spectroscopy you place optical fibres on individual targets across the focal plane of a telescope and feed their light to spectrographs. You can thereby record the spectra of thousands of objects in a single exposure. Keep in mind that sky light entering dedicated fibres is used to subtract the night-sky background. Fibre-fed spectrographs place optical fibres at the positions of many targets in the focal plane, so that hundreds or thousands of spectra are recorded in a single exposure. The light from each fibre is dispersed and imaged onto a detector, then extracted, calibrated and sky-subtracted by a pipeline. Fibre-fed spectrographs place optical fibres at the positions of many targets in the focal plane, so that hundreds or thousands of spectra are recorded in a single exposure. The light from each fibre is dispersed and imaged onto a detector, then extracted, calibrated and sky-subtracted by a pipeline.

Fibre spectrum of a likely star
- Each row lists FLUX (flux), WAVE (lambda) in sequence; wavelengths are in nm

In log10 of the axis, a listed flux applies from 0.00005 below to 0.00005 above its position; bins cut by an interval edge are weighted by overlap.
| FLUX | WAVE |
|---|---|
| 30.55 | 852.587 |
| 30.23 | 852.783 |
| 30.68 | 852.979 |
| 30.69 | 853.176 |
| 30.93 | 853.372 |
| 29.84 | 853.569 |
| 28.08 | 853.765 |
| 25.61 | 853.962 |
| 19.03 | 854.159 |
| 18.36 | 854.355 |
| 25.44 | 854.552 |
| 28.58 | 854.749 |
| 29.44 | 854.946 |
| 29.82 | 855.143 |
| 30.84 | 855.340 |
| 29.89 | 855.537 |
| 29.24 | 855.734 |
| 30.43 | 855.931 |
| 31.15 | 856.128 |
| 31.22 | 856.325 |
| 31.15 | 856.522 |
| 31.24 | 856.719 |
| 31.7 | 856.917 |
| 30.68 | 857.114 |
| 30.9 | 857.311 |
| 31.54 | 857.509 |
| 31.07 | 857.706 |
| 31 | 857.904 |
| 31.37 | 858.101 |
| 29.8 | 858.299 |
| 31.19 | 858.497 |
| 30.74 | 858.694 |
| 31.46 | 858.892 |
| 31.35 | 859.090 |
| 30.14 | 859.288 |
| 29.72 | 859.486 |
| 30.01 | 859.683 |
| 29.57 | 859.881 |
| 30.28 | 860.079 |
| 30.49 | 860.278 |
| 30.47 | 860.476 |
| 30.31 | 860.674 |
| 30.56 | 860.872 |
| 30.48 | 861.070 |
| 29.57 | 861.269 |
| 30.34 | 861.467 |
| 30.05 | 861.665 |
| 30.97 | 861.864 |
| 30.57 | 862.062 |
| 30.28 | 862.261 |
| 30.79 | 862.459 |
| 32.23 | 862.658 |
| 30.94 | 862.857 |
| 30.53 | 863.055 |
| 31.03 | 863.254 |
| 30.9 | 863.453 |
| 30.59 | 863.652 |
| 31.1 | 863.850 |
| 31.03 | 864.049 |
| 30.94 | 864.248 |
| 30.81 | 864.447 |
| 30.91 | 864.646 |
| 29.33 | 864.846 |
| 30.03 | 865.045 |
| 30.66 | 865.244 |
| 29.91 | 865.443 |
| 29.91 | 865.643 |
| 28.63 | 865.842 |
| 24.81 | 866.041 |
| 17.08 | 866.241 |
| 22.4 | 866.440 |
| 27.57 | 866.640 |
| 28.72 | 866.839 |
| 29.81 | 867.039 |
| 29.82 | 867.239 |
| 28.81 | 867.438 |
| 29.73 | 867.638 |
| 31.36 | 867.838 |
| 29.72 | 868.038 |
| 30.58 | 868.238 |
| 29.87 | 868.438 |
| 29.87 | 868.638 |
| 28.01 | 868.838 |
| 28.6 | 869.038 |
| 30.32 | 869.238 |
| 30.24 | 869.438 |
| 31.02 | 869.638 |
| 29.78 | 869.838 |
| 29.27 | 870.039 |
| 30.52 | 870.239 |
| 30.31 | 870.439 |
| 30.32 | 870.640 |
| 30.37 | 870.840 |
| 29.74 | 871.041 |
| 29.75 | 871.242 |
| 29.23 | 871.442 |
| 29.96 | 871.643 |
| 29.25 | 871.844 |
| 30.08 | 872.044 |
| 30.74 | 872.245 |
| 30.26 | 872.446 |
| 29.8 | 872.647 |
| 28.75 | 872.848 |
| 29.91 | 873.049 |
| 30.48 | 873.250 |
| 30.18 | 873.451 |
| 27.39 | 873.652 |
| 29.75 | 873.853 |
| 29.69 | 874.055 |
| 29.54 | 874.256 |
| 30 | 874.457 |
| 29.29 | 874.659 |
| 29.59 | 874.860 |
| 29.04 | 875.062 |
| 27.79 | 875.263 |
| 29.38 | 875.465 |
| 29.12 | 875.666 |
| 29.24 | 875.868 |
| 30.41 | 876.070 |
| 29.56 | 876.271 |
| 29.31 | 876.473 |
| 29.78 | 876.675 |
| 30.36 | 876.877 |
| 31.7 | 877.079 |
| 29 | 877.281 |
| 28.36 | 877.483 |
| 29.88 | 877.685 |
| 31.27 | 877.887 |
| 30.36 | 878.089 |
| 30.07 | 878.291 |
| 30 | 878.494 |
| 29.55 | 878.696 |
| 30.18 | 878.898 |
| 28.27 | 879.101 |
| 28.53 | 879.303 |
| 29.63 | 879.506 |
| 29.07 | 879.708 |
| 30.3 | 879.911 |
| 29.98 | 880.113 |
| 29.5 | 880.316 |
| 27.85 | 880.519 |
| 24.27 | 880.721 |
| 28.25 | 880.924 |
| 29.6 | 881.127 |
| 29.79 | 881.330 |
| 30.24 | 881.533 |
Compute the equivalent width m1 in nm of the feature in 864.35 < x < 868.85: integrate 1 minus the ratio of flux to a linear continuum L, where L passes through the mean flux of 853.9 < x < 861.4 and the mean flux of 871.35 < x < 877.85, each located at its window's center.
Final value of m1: 0.151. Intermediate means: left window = 29.7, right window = 29.6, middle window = 28.6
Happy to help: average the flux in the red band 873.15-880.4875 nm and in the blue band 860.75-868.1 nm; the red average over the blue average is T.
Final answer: 1.00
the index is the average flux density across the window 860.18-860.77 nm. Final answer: 30.4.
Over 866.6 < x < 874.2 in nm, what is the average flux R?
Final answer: 29.7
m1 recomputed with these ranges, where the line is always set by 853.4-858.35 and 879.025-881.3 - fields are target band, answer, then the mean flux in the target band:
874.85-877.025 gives -0.05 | 29.5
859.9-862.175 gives -0.10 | 30.3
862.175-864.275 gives -0.14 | 31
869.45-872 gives -0.10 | 30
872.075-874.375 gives -0.07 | 29.7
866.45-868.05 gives -0.01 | 29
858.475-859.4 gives -0.06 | 30.9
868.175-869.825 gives -0.05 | 29.8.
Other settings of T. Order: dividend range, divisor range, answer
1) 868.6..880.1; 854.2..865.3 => 0.98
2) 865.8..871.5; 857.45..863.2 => 0.94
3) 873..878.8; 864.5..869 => 1.04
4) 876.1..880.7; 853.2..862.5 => 0.99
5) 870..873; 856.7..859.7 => 0.97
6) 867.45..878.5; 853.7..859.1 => 1.01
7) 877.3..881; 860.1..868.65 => 0.98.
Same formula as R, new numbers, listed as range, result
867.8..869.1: 29.7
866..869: 27.9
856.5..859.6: 30.9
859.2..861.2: 30.2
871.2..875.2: 29.6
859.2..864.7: 30.6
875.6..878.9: 29.9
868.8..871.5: 29.9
